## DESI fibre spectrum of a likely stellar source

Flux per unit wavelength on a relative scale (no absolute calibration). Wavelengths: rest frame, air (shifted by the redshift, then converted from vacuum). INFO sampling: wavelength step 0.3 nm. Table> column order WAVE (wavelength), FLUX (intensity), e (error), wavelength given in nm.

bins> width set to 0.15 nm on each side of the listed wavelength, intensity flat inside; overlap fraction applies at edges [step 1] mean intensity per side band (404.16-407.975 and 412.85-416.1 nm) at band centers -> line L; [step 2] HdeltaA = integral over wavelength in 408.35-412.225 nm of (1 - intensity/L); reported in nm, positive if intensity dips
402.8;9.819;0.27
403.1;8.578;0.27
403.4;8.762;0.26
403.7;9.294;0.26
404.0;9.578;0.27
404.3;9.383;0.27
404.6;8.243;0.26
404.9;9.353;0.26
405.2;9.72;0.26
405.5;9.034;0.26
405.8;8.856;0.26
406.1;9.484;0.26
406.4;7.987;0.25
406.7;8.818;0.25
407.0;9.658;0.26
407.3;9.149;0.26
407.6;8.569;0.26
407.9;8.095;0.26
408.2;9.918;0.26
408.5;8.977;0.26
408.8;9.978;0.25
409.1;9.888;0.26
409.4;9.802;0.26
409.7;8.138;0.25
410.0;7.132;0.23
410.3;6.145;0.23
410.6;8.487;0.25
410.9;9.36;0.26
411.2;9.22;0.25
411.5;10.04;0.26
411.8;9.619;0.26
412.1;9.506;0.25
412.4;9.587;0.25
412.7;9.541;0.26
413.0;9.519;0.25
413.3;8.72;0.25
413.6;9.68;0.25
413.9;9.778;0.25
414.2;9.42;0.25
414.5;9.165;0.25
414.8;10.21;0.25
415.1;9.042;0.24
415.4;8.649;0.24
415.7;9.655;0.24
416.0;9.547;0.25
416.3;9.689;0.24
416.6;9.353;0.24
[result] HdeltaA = 0.10 nm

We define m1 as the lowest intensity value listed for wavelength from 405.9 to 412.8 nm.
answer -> 6.145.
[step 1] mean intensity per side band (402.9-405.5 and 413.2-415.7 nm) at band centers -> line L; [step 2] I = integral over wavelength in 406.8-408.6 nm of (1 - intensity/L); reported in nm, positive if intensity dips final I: 0.03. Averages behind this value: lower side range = 9.12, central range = 9.06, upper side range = 9.36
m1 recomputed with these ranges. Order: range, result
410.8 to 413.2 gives 9.22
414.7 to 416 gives 8.649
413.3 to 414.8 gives 8.72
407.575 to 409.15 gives 8.095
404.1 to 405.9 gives 8.243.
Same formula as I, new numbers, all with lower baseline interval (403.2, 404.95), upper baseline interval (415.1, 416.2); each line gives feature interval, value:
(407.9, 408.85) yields -0.021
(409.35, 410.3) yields 0.136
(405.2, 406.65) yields 0.028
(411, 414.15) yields -0.102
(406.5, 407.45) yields -0.002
